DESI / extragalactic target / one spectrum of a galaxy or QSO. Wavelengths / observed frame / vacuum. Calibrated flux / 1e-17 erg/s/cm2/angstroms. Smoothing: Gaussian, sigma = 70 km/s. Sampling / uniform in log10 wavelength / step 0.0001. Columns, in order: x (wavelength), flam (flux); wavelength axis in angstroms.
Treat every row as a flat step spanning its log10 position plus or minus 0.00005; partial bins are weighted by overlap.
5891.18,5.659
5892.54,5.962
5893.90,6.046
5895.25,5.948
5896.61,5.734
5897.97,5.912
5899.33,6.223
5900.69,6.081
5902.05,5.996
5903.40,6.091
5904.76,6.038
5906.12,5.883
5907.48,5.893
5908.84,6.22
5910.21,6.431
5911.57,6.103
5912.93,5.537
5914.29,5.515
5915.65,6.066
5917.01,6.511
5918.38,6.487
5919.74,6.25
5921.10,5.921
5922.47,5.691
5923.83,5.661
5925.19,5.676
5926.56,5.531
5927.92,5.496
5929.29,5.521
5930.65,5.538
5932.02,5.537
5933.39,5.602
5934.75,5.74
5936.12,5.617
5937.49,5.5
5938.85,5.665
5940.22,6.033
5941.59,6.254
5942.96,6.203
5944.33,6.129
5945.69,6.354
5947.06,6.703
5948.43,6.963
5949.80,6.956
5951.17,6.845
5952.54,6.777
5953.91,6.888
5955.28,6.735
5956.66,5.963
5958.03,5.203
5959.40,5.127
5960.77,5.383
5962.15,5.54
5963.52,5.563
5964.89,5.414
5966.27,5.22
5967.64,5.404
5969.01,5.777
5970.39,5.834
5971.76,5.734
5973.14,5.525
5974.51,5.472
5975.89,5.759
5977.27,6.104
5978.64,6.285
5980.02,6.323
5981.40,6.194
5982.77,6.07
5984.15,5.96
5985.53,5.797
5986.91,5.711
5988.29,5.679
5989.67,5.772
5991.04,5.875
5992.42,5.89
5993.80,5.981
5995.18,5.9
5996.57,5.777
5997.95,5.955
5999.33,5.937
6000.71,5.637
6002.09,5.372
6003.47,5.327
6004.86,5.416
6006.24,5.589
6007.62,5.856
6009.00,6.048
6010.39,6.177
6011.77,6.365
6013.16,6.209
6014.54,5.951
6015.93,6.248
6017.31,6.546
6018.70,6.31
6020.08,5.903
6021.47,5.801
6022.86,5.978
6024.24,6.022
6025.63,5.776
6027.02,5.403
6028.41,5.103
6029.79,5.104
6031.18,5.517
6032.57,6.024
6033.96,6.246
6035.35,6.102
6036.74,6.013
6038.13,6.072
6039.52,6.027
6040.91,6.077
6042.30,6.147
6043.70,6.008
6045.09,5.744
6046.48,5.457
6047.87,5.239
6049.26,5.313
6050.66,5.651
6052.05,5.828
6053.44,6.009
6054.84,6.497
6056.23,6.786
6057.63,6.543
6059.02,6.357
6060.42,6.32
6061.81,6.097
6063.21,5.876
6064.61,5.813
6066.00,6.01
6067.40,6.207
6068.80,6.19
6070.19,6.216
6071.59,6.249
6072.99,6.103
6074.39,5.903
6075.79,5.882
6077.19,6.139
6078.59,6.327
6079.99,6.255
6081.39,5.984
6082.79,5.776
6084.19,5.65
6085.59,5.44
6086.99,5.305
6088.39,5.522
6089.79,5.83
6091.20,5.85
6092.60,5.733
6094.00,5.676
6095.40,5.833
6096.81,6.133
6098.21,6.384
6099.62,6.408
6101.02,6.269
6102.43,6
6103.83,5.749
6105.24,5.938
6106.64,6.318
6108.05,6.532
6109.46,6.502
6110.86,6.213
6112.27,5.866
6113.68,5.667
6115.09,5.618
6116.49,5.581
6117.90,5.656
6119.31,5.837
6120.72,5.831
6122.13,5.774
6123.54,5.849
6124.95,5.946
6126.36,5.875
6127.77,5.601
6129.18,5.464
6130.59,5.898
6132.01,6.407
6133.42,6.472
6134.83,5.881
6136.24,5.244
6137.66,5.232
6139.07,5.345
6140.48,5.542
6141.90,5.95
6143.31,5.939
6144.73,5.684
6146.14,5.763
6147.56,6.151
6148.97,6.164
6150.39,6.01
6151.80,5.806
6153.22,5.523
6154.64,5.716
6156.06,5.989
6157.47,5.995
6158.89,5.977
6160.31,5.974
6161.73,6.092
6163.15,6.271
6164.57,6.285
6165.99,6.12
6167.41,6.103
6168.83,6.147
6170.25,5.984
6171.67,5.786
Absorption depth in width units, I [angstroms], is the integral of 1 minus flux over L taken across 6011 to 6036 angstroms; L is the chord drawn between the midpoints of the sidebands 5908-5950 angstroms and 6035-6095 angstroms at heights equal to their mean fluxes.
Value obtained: 0.2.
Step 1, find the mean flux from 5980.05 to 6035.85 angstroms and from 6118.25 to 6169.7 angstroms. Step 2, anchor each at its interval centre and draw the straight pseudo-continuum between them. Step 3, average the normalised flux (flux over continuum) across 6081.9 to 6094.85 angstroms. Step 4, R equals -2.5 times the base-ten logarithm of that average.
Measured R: 0.04 mag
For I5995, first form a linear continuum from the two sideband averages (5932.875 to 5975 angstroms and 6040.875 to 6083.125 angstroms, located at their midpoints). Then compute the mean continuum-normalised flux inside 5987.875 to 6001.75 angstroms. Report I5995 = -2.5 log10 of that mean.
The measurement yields 0.03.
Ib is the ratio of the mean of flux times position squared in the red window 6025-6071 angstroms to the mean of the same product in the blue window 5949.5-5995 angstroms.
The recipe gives 1.03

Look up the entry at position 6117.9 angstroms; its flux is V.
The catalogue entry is 5.656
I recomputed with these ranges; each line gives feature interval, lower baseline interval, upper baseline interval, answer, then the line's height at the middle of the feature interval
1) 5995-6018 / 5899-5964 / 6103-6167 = 0.22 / 5.96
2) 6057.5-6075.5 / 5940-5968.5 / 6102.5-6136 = -0.46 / 5.97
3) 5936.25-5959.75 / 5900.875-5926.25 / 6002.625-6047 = -1.15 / 5.96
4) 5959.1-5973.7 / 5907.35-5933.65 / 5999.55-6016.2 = 0.85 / 5.85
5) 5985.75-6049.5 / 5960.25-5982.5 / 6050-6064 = 1.46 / 5.98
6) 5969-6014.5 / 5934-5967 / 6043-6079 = 1.27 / 6.03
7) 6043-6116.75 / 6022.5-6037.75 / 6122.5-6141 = -2.87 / 5.76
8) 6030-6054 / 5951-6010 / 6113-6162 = -0.08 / 5.82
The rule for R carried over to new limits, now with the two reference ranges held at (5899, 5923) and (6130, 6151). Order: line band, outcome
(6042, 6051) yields 0.057 mag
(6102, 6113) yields -0.049 mag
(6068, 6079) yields -0.039 mag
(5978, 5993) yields 0.004 mag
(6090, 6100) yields -0.017 mag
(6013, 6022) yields -0.034 mag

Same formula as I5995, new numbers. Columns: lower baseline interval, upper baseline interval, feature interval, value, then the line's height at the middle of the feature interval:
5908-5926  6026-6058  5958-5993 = 0.04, 5.93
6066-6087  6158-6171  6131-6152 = 0.04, 6.07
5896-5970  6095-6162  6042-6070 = -0.02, 5.92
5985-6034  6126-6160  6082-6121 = -0.01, 5.82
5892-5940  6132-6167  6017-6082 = -0.02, 5.89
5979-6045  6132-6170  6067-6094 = 0.00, 5.9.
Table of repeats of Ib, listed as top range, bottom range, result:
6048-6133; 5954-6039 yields 1.06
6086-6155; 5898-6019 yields 1.04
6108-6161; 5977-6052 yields 1.04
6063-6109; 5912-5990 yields 1.06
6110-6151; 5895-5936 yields 1.06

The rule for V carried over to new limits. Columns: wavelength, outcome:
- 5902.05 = 5.996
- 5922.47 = 5.691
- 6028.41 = 5.103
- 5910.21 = 6.431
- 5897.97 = 5.912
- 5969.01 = 5.777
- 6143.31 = 5.939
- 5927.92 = 5.496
